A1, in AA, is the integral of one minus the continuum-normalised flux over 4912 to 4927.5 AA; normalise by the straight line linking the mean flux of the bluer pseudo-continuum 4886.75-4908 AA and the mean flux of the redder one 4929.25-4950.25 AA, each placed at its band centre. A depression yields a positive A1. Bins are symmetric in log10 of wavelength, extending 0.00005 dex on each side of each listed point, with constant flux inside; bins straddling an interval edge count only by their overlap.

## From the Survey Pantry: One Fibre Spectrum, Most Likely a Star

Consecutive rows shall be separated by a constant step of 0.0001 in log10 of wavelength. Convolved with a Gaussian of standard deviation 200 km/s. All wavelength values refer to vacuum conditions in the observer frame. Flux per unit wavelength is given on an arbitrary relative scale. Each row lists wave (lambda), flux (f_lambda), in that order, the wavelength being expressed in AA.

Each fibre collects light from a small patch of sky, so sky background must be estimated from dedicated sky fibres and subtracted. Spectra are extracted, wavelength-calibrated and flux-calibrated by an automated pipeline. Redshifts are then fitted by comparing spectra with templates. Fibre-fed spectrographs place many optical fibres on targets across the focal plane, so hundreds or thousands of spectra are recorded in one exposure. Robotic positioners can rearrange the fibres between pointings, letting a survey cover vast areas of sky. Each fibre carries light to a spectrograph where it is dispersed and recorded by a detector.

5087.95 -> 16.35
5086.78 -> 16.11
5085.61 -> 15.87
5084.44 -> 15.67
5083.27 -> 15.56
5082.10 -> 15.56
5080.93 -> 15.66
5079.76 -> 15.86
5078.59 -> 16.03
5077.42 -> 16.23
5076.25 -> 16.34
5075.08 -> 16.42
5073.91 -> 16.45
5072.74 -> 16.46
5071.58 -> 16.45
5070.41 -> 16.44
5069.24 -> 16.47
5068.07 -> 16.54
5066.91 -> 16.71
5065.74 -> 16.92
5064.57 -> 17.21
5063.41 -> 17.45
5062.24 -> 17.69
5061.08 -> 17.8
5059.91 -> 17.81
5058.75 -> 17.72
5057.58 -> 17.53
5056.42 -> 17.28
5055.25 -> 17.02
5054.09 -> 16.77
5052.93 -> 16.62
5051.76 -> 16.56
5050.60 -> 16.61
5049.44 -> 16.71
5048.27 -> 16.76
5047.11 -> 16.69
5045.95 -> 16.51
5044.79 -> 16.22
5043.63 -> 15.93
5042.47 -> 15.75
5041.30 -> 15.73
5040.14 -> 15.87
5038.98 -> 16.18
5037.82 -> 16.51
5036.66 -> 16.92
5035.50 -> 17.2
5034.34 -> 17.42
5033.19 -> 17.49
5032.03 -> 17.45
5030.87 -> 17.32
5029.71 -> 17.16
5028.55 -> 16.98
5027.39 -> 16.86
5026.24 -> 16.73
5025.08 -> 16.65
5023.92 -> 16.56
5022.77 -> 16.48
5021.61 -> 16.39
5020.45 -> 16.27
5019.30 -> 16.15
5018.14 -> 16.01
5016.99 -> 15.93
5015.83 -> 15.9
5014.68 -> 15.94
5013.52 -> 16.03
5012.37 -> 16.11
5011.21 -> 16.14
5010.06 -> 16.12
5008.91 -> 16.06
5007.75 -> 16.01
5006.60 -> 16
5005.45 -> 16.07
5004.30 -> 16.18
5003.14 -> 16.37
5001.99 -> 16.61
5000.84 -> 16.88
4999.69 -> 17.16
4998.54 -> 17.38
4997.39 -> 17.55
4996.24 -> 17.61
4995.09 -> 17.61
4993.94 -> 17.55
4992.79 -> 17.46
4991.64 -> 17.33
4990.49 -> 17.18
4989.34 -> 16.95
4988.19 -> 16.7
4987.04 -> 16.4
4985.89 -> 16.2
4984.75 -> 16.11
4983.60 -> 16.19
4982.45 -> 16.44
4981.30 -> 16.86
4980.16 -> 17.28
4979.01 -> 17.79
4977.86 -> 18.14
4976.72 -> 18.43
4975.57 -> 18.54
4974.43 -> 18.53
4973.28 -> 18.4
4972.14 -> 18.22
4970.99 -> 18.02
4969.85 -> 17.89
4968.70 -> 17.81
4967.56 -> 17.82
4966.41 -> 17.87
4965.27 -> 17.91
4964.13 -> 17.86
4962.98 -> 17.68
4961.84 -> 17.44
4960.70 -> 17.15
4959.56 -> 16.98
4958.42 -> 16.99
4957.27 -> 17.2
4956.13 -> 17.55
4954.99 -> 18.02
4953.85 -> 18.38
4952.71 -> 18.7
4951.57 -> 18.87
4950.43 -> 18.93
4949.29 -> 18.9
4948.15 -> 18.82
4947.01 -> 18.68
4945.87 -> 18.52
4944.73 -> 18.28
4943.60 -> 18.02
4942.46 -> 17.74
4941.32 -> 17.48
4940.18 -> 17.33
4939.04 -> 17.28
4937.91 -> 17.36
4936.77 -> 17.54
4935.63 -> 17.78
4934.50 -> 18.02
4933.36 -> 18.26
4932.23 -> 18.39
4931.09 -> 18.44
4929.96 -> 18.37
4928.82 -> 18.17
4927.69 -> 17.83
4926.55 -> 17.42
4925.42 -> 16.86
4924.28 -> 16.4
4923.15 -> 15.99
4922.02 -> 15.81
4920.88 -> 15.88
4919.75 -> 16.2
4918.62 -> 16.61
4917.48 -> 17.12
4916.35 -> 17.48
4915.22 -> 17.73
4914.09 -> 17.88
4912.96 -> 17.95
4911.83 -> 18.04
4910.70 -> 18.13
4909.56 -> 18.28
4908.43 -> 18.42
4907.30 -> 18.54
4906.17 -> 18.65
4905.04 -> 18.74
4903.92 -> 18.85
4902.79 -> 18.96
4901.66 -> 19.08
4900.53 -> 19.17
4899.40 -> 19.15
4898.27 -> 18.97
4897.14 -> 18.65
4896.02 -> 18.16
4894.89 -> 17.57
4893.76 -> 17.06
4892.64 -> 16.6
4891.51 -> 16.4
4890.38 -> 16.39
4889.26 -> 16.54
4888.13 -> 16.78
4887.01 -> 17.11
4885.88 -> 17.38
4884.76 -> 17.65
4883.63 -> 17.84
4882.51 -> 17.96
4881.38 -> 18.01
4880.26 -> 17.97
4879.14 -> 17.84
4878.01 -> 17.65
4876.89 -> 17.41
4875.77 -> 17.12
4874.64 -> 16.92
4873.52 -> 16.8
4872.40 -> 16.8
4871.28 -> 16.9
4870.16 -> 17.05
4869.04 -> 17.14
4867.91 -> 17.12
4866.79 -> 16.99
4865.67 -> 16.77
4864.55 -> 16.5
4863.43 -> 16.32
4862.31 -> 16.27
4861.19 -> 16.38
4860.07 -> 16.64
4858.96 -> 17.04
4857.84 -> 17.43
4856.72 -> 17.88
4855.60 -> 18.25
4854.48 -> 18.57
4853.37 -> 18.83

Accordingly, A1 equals 1.0 AA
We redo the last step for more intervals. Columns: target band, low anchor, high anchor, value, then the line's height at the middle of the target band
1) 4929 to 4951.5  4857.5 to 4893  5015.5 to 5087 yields -1.7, 16.9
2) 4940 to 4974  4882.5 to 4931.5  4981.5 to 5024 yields -1.8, 17.1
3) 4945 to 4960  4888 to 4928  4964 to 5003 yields -0.6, 17.5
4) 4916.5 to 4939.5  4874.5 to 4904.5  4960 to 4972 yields 0.6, 17.8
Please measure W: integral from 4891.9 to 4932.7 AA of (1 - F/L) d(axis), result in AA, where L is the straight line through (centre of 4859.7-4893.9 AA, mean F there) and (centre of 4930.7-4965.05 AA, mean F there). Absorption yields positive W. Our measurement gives -0.75 AA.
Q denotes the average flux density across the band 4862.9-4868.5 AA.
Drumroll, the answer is 16.7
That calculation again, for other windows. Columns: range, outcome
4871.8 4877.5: 17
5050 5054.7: 16.7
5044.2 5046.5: 16.4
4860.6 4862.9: 16.3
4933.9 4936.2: 17.9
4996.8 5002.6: 17.1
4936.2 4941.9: 17.4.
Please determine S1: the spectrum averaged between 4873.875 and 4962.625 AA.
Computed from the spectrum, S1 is 17.8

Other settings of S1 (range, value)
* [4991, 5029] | 16.6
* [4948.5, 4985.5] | 17.8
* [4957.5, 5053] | 16.9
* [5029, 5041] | 16.9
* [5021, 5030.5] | 16.7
